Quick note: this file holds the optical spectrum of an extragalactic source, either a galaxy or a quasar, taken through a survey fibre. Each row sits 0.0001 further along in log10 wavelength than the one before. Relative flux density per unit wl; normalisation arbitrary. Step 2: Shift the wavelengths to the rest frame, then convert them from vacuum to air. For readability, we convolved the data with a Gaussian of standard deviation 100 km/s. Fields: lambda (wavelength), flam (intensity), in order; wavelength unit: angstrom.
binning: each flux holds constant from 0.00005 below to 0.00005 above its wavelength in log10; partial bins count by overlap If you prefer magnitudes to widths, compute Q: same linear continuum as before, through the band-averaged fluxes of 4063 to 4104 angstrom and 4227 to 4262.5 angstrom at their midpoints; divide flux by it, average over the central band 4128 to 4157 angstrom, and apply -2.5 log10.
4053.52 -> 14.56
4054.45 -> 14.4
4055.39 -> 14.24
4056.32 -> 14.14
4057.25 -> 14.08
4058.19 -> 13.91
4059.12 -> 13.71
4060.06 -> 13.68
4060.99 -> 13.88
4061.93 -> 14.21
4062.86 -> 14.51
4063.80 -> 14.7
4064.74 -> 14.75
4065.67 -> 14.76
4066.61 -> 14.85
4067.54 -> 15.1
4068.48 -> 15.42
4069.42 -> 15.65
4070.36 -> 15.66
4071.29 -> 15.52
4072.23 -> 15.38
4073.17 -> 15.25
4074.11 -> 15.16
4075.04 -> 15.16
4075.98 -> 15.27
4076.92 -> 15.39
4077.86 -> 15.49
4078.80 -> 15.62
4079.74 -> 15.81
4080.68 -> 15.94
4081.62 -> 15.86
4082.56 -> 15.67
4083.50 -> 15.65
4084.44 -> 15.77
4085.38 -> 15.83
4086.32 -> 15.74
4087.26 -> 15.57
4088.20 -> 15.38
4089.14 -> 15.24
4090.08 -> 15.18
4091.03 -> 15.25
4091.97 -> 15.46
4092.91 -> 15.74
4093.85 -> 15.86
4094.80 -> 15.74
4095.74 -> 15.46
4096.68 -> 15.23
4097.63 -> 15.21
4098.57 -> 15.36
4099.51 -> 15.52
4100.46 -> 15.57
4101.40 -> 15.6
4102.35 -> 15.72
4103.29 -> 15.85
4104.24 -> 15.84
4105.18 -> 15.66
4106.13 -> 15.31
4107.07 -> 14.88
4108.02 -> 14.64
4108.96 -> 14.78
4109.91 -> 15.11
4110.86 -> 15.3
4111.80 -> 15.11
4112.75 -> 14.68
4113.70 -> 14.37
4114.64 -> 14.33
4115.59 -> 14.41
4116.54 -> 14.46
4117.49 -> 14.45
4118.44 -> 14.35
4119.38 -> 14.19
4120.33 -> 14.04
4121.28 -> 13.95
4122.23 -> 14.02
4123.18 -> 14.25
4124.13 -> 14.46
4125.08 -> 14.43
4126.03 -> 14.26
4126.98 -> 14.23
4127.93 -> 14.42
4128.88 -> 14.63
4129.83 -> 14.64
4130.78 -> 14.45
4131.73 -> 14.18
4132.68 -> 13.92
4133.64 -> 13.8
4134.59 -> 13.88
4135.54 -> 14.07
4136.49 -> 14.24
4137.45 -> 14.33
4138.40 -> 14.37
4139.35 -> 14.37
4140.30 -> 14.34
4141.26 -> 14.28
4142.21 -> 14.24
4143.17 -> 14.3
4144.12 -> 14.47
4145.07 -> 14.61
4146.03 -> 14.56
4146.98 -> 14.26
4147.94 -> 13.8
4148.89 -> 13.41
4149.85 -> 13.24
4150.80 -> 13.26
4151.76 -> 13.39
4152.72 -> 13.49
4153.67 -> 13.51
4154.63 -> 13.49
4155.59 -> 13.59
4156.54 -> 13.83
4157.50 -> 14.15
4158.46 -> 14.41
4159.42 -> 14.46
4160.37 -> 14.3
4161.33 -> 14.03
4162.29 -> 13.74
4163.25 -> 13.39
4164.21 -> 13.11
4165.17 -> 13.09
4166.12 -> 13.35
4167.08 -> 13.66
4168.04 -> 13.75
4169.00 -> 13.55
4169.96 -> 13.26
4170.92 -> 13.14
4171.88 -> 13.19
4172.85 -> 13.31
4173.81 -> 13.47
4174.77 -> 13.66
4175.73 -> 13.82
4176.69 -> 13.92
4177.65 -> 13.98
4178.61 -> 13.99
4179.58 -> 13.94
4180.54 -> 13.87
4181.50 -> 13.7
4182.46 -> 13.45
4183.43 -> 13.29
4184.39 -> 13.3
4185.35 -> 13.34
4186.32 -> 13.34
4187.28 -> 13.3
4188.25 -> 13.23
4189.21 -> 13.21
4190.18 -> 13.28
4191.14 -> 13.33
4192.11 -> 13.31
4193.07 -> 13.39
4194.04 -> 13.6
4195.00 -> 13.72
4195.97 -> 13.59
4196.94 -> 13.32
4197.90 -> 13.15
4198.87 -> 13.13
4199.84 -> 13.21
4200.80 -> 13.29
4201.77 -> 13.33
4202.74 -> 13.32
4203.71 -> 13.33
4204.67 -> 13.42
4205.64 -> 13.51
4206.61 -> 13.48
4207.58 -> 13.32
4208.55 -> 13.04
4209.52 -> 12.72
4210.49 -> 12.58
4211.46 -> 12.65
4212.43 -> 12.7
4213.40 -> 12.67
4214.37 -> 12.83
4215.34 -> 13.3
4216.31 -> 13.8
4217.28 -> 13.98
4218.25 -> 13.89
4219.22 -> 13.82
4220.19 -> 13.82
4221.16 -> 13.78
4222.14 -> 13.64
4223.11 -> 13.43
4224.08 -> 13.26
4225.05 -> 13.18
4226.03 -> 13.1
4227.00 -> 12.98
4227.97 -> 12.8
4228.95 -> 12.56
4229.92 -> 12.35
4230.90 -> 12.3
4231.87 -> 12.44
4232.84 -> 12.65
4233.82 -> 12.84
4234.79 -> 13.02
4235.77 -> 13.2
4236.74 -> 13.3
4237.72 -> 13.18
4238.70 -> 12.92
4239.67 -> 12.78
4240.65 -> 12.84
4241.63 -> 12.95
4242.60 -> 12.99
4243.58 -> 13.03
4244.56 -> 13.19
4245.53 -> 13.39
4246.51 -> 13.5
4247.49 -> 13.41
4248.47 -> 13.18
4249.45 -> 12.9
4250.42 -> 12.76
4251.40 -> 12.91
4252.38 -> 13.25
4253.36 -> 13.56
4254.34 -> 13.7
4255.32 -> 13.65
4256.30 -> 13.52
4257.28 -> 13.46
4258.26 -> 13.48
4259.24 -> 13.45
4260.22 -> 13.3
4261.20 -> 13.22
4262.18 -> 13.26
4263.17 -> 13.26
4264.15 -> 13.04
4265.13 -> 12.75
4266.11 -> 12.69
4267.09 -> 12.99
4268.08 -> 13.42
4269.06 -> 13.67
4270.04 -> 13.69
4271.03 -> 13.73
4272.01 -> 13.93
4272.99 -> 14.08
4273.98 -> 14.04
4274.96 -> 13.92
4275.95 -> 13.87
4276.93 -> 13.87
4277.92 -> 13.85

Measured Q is 0.04 mag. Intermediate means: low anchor 15.4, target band 14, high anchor 13.1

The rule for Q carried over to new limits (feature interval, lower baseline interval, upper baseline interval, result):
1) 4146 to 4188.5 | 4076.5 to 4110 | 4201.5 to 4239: 0.04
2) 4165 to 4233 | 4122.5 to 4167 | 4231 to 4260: 0.02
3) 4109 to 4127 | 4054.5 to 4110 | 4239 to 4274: 0.03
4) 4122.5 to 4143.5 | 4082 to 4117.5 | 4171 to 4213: 0.02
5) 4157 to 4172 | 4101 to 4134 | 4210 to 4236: 0.02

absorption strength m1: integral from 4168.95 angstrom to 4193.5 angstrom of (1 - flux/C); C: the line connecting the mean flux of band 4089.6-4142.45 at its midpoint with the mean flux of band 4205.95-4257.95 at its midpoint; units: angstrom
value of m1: 0.7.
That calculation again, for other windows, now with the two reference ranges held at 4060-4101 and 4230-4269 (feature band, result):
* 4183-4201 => 0.69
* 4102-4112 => -0.21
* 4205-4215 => 0.49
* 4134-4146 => 0.21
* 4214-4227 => -0.01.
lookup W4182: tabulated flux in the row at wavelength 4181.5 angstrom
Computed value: 13.7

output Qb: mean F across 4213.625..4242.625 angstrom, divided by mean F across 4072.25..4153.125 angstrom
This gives 0.9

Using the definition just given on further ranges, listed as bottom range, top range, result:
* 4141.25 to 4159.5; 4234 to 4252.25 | 0.94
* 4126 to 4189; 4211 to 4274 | 0.96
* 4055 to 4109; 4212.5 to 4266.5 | 0.87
